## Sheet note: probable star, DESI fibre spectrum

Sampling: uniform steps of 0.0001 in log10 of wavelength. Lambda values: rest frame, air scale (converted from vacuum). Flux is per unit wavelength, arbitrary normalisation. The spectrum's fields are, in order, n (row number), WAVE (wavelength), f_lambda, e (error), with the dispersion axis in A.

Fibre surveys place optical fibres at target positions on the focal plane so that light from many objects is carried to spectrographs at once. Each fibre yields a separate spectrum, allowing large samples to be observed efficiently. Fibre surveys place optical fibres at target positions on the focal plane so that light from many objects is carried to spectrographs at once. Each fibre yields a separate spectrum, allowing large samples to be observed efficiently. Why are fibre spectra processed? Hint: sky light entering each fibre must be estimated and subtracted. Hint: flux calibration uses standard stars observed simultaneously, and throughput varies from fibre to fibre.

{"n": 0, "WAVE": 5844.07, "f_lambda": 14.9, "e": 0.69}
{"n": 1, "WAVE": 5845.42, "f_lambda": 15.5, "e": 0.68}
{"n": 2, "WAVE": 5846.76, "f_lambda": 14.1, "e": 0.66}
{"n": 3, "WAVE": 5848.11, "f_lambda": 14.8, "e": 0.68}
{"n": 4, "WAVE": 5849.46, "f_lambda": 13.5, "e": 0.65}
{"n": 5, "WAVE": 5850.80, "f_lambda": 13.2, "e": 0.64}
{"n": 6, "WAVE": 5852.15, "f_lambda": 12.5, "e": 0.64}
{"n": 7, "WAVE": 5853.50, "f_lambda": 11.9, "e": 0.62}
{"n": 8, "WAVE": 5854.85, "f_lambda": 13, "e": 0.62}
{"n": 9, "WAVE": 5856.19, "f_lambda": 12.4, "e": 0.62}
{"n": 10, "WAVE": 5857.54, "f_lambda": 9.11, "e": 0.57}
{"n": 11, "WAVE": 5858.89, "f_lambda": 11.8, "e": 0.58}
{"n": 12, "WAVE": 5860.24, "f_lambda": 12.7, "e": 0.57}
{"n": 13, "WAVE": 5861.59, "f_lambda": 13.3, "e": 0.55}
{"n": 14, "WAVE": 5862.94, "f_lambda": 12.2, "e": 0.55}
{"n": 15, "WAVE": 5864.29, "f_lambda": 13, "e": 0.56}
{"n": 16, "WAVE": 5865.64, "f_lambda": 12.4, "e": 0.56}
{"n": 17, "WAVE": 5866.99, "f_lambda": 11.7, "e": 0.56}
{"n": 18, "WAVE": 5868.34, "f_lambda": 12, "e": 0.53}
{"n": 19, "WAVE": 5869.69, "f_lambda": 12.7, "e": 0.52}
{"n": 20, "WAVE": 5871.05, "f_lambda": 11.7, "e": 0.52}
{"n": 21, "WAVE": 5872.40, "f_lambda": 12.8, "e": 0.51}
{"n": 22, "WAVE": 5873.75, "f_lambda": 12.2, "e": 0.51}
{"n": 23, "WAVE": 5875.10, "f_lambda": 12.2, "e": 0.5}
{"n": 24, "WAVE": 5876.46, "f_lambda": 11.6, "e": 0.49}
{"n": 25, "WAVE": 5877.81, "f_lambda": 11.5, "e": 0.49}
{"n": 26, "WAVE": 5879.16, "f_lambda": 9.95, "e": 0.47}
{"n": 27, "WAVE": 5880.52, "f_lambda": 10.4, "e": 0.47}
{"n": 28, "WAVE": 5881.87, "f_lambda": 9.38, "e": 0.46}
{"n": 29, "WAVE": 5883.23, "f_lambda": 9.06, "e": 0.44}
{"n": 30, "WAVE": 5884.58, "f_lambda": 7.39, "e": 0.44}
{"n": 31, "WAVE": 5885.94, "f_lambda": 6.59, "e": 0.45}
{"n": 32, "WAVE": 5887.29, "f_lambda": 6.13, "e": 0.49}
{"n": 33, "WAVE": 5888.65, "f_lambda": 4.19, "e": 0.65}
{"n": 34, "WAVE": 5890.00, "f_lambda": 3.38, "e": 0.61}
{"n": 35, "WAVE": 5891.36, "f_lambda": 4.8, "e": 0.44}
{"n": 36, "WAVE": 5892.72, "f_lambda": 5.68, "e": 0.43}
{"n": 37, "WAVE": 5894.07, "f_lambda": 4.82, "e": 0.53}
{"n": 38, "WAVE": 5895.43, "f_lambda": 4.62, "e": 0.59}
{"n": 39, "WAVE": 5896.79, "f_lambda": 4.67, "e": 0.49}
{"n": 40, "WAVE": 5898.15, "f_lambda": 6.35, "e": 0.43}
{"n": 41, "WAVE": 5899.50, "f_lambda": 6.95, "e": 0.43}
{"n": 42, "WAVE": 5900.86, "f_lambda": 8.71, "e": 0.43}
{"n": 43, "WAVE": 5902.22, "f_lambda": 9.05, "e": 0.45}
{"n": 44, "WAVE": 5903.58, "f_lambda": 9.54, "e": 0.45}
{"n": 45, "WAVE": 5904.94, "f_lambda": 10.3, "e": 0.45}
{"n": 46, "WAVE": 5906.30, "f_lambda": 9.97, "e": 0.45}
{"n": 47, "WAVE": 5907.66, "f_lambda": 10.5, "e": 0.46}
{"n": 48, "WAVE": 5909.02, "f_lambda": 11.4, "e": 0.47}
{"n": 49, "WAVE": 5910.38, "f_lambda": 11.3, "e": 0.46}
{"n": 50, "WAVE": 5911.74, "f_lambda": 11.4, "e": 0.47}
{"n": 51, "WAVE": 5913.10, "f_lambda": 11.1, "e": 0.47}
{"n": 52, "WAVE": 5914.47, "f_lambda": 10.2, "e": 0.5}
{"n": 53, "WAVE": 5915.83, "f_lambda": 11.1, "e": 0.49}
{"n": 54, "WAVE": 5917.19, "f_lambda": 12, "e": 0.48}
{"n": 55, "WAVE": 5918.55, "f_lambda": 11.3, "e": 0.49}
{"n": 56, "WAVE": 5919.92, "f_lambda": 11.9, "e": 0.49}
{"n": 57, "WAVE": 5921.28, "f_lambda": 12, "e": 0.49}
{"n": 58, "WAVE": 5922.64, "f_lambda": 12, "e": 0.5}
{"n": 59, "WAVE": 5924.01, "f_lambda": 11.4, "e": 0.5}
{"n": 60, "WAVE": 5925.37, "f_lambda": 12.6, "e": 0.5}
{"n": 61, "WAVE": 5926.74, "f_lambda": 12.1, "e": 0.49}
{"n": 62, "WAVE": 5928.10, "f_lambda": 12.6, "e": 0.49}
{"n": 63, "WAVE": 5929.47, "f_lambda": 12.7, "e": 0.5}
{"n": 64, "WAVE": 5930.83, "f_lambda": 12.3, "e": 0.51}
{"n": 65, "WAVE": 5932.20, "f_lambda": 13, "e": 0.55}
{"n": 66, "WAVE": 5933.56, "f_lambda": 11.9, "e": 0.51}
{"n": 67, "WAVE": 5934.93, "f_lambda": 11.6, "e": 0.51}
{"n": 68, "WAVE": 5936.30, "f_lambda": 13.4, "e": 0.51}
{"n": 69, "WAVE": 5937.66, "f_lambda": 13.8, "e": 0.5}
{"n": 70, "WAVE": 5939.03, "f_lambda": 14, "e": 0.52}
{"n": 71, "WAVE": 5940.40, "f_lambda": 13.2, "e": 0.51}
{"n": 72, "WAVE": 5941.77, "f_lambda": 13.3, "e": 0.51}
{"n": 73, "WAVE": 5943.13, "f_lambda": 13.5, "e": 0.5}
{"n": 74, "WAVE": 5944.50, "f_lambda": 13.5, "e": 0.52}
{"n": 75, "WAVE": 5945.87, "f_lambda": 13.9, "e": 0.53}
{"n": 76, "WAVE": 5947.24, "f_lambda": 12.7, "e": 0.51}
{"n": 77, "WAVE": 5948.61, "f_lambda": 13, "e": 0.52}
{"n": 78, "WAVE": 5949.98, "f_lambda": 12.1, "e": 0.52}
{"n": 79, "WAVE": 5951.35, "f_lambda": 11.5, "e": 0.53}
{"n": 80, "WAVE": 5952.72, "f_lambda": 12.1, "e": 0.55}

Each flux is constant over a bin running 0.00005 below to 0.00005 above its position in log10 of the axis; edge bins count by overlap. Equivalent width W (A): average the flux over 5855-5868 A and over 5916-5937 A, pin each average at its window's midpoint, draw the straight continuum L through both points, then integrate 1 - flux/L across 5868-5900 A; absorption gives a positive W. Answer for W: 10.0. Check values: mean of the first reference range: 12.1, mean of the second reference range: 12.2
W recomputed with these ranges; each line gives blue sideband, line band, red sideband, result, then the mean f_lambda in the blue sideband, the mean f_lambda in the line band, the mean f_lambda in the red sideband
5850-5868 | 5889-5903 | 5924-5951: 7.43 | 12.3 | 5.89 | 12.9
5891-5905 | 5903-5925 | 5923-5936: -3.78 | 6.76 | 11.1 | 12.3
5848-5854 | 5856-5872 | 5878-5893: -1.96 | 13.1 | 12.1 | 7.17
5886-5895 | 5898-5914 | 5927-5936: -4.19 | 4.95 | 9.83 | 12.4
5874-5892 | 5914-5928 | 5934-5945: -0.10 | 8.3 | 11.7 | 13.3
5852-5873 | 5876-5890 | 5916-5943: 4.51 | 12.2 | 8.32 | 12.5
